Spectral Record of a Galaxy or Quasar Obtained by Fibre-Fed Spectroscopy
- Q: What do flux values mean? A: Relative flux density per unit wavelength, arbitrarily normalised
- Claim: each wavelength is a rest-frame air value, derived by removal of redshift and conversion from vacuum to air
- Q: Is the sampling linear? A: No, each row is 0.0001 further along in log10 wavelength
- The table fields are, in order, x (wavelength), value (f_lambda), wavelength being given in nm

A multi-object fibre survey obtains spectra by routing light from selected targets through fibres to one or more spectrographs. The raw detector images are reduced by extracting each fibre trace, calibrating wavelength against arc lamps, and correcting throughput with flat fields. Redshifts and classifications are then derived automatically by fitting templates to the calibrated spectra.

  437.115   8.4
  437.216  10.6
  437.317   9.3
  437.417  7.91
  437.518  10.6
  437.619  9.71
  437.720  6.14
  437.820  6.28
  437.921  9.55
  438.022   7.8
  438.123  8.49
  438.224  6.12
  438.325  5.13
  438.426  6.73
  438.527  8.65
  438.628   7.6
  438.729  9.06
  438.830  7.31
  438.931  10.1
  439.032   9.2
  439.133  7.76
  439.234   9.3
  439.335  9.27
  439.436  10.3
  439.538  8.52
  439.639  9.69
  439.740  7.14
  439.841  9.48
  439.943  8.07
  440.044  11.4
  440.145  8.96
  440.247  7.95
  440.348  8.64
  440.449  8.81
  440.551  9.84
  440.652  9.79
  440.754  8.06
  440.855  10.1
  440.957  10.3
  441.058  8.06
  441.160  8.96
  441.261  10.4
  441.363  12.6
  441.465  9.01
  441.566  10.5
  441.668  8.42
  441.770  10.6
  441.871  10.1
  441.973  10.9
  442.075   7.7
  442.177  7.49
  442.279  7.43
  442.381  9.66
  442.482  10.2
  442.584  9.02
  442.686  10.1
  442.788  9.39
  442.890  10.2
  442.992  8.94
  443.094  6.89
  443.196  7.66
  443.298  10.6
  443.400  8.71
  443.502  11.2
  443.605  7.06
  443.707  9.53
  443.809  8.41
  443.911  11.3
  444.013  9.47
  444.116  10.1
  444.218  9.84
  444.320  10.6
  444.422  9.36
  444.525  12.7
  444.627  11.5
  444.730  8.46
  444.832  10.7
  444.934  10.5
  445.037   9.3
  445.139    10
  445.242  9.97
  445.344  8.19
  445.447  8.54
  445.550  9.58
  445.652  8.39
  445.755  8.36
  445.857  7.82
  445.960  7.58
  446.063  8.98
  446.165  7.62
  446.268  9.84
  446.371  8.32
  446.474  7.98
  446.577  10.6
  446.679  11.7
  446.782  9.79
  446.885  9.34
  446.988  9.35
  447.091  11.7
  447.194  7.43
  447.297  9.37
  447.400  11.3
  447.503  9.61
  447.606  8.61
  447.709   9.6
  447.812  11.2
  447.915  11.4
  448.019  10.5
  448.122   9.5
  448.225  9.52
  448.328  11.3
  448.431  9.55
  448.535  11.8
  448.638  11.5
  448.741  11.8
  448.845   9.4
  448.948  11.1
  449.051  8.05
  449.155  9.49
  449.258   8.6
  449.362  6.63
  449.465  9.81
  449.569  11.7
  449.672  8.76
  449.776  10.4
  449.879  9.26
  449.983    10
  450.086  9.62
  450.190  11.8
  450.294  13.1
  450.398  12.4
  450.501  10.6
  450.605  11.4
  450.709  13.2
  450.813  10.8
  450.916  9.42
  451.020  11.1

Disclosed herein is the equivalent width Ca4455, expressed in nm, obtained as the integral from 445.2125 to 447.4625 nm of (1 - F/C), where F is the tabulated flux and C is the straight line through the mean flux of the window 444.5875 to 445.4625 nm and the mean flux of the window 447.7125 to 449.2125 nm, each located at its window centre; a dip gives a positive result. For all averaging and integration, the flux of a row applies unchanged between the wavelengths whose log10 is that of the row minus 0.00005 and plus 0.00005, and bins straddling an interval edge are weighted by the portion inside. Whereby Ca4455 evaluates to 0.183 nm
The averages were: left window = 9.7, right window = 10.4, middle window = 9.17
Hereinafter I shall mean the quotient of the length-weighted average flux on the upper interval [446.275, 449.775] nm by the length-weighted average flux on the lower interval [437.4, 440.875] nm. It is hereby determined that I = 1.2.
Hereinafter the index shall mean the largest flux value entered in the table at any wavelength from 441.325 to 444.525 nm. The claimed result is 12.7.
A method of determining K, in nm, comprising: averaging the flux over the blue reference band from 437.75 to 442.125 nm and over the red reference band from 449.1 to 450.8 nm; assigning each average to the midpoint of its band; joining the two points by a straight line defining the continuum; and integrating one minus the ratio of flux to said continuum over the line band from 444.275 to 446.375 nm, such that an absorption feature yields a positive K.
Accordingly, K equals 0.07 nm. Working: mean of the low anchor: 8.89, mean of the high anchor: 10.4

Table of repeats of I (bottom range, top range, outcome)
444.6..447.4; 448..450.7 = 1.11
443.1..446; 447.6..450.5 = 1.09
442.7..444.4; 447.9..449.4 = 1.07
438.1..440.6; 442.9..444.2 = 1.08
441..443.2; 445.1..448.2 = 1.01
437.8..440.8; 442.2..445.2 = 1.13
